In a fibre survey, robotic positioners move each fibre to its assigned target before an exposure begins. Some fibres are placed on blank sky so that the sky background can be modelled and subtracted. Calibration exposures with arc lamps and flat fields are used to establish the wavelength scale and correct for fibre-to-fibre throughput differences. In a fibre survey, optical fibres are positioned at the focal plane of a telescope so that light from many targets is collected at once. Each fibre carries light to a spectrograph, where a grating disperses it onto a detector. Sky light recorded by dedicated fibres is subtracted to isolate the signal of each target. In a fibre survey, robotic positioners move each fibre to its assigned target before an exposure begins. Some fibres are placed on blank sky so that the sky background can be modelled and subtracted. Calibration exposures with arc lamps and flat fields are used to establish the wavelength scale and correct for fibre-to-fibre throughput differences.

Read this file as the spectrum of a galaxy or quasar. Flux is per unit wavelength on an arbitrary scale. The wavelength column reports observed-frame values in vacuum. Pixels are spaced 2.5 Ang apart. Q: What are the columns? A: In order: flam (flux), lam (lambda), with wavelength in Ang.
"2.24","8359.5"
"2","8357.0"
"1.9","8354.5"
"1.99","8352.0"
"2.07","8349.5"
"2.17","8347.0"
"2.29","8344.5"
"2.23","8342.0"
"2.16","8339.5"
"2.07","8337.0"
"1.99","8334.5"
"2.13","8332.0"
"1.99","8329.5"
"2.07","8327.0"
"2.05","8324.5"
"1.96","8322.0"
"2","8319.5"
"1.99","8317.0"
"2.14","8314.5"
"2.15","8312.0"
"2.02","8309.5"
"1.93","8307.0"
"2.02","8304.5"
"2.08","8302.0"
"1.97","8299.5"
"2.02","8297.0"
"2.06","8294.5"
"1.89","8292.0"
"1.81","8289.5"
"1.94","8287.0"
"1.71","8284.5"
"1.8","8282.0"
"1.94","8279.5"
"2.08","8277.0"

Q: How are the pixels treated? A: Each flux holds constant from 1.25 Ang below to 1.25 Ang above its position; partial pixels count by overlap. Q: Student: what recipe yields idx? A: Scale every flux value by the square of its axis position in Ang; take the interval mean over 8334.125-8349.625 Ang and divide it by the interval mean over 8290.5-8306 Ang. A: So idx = 1.09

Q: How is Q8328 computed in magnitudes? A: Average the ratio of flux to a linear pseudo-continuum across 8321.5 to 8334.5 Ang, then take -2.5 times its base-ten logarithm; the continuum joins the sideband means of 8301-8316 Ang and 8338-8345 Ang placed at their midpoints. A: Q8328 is 0.06 mag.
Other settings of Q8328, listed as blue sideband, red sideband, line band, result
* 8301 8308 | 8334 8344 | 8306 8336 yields 0.02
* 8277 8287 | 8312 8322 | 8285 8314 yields -0.02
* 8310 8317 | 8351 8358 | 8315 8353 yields -0.03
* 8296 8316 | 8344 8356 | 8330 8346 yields -0.04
